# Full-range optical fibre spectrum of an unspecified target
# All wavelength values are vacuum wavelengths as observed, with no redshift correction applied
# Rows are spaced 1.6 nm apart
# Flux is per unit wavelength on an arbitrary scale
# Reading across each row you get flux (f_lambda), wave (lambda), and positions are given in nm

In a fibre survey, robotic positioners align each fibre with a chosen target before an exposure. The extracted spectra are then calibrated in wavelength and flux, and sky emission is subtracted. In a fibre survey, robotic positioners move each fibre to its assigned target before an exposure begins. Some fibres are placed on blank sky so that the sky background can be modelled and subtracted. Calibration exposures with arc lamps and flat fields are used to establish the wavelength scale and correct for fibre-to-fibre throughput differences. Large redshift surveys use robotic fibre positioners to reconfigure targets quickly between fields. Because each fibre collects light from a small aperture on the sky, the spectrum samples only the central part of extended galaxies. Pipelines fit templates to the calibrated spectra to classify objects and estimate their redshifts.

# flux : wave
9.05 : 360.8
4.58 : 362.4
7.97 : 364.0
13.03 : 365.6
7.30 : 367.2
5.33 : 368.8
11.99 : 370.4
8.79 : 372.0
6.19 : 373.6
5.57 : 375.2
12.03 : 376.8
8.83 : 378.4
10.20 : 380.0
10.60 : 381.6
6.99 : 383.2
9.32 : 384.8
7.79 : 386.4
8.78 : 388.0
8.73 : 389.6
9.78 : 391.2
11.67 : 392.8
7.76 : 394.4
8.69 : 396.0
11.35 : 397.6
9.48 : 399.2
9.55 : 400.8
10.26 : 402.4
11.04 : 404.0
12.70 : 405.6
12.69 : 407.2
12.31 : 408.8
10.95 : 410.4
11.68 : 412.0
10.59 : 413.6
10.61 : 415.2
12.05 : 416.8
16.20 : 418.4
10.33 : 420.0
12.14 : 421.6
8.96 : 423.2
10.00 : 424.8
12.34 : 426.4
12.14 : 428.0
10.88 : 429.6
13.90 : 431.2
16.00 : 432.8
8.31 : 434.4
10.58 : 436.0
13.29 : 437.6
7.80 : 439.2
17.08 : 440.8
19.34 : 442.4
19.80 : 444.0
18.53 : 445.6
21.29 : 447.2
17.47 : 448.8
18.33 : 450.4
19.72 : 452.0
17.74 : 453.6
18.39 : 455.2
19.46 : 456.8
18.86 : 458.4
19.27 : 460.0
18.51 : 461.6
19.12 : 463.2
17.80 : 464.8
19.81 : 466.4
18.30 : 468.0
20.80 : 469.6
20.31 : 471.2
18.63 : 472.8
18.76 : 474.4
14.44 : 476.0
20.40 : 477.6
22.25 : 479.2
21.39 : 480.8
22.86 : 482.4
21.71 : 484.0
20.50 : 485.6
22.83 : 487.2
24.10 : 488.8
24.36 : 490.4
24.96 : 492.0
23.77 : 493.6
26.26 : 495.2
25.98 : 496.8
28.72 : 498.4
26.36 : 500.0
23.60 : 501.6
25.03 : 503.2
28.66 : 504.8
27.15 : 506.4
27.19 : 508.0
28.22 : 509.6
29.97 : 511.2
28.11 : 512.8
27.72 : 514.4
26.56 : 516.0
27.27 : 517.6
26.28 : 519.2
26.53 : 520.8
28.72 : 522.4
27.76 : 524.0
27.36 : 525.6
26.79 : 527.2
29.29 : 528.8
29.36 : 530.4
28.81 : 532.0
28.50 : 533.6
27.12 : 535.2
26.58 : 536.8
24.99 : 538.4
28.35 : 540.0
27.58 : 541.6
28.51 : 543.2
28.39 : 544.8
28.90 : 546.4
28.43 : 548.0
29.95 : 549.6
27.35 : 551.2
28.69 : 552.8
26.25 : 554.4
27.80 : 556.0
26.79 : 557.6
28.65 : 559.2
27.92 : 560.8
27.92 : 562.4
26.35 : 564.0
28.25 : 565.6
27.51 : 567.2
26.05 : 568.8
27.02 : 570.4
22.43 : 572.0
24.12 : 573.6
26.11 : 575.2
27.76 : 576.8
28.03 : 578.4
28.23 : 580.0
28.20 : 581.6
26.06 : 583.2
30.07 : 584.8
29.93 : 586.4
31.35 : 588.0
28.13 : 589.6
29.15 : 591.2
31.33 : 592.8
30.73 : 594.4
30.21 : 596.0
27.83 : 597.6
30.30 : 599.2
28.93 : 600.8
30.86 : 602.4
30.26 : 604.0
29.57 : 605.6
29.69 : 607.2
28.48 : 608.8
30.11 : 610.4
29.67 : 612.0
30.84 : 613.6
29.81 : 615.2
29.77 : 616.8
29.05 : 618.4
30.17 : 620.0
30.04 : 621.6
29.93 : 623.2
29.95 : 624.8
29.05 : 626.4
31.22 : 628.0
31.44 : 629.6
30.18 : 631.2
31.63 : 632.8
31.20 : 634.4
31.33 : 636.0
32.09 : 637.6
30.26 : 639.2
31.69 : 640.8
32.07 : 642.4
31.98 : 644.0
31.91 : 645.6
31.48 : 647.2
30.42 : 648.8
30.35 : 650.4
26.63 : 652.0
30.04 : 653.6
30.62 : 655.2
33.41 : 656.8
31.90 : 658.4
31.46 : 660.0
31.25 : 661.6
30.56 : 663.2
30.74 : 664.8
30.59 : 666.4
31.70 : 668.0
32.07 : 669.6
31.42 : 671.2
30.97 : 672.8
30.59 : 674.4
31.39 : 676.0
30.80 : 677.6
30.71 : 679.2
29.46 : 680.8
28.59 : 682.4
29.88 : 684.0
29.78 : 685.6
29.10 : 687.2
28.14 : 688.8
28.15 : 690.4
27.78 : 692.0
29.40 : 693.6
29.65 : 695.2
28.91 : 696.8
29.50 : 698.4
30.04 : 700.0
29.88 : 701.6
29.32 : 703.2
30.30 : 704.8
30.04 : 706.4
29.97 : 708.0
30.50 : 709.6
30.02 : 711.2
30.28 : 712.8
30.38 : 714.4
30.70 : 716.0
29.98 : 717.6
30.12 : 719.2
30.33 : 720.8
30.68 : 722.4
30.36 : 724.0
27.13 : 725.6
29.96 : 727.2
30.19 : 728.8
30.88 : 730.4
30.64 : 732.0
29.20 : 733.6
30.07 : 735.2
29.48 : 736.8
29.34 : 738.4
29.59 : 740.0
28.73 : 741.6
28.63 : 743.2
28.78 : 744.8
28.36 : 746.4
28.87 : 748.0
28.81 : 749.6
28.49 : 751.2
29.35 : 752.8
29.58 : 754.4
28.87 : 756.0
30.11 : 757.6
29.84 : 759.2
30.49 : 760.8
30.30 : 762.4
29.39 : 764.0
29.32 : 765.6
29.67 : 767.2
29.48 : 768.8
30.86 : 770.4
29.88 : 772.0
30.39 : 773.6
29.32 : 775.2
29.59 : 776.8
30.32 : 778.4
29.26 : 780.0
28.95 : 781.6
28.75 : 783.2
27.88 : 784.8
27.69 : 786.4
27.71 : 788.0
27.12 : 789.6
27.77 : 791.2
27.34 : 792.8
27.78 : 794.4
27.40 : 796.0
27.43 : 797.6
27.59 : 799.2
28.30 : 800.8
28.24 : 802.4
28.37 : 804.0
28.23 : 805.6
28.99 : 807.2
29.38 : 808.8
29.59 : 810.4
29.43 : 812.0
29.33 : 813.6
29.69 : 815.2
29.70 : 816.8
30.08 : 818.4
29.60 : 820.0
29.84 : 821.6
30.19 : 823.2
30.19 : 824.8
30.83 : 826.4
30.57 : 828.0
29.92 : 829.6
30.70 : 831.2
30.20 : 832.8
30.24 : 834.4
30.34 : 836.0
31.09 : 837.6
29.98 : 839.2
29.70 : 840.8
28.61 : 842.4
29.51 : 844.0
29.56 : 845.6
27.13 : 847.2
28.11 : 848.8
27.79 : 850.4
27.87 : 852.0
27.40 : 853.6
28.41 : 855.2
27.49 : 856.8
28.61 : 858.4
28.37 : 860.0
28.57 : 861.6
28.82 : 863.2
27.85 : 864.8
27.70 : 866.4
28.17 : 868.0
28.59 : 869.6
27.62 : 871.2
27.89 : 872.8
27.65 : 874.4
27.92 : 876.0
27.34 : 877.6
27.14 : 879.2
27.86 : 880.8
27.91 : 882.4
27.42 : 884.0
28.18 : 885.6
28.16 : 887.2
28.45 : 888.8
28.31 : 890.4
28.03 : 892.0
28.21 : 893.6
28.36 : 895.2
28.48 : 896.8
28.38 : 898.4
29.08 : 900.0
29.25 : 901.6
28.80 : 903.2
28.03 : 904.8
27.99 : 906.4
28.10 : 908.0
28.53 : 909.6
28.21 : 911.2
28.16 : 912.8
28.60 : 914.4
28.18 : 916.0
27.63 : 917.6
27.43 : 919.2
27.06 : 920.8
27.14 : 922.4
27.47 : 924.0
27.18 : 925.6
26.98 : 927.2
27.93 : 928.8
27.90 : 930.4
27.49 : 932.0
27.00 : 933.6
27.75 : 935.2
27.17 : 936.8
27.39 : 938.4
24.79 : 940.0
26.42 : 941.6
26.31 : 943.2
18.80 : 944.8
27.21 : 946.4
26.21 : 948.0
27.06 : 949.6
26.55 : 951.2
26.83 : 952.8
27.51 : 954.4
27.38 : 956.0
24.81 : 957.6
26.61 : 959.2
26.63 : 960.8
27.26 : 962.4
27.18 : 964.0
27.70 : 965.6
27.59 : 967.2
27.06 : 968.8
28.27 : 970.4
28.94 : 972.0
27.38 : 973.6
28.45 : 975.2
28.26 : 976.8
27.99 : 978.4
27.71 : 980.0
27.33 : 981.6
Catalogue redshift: 0.106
